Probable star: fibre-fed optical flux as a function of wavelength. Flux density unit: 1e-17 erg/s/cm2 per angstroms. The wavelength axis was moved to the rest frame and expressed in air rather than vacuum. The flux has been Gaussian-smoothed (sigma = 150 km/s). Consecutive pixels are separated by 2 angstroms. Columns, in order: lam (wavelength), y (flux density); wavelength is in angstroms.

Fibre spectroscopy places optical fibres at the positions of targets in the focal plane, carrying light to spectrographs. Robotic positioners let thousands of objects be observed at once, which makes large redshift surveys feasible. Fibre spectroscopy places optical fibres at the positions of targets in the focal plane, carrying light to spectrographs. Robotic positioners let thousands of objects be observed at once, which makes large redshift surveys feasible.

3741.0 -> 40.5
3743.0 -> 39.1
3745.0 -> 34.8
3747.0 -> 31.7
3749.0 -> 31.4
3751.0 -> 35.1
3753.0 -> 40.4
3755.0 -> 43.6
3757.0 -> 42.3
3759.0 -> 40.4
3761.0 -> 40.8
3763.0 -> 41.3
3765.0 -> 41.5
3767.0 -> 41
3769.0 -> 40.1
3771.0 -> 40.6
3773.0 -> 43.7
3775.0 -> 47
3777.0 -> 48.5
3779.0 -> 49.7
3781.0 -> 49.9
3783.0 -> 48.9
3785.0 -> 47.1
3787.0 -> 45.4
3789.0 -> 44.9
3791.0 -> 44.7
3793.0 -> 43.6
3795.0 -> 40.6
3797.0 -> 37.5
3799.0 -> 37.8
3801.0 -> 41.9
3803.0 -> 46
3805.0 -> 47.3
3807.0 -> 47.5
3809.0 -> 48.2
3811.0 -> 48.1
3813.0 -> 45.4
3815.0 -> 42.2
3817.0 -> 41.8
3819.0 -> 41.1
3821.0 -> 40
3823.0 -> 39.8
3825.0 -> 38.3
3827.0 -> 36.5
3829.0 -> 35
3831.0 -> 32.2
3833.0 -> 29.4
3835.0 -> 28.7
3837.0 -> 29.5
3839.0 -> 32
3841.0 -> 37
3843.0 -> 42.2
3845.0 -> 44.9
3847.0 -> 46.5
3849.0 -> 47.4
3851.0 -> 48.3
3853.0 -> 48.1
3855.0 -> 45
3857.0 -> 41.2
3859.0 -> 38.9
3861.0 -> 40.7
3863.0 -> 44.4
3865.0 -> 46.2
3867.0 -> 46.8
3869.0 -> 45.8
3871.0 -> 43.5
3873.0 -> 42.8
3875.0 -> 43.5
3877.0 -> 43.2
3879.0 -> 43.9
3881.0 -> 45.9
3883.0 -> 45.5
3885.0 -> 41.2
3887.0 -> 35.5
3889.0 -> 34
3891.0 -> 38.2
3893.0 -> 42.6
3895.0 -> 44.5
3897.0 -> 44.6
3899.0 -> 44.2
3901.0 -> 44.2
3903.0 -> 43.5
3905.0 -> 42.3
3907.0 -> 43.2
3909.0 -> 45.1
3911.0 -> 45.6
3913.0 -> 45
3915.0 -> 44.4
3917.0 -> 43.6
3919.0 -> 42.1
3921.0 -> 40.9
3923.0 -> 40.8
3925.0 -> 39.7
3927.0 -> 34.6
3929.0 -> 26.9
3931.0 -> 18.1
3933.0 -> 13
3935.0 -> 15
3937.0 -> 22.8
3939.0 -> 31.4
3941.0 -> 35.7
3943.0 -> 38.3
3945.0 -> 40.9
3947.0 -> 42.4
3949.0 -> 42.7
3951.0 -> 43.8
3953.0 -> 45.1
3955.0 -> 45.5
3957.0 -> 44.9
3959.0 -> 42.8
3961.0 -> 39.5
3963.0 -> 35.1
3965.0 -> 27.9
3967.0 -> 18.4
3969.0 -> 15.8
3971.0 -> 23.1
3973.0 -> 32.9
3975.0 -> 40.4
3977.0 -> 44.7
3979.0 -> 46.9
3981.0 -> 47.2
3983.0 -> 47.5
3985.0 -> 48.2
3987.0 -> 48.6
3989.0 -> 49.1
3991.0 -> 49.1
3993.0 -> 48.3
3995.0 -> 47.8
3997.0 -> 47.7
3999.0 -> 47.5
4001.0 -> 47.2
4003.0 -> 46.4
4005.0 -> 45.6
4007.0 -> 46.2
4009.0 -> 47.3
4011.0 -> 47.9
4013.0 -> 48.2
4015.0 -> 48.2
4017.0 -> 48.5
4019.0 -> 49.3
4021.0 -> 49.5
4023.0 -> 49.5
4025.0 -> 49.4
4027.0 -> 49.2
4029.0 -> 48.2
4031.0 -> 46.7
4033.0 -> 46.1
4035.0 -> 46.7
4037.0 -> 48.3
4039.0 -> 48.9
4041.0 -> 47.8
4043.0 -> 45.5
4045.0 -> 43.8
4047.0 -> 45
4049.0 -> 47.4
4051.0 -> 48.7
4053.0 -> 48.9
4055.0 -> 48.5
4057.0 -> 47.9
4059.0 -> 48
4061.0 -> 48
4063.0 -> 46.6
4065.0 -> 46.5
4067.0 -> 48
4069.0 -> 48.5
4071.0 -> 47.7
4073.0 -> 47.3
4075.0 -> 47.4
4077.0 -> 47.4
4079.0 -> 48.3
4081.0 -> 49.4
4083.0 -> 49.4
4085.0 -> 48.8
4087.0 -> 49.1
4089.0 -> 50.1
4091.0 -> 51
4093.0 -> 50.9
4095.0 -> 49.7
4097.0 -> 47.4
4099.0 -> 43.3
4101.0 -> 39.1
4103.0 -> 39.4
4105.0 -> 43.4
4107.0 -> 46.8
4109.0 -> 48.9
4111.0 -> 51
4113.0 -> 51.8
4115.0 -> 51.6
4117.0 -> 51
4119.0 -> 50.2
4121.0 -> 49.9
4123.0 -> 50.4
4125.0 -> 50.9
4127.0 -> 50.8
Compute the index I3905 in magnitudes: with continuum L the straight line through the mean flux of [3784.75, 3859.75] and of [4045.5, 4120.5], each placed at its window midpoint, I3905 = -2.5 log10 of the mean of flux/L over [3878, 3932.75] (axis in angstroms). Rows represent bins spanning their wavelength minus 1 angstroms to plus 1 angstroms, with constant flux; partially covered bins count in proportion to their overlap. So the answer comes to 0.08 mag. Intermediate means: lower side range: 41.3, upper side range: 47.9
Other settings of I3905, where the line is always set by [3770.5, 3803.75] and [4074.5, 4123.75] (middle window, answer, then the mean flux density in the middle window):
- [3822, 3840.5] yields 0.32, 33.6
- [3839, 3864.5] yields 0.05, 43.3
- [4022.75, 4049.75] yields 0.01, 47.3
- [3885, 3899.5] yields 0.14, 40.4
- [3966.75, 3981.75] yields 0.34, 34.2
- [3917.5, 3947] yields 0.40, 32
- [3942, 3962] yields 0.10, 42.6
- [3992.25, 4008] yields 0.00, 47.1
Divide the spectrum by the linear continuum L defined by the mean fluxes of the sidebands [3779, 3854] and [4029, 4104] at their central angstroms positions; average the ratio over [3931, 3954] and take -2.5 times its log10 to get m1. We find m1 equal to 0.327 mag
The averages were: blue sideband 41.9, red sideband 47.3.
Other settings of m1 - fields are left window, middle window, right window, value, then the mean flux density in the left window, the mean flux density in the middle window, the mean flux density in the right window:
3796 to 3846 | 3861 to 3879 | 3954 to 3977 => -0.18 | 39.6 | 44.3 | 33.8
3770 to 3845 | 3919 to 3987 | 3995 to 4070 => 0.26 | 41.7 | 35.8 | 47.6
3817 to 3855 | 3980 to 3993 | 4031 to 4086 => -0.08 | 39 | 48.3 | 47.6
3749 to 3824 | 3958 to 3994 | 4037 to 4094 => 0.19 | 43.2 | 39.2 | 48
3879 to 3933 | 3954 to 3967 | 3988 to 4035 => 0.17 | 40.2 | 37.7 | 47.9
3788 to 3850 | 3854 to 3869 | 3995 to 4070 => -0.04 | 40.6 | 43.5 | 47.6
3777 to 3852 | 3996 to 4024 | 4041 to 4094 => -0.03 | 41.9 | 47.8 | 48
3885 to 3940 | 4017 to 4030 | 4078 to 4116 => -0.13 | 37.3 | 49.1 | 47.9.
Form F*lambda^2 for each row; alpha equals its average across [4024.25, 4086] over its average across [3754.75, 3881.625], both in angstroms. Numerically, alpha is 1.27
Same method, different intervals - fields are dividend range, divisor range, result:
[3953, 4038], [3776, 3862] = 1.15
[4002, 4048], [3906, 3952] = 1.37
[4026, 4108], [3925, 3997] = 1.34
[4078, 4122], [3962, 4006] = 1.24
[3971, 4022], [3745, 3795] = 1.23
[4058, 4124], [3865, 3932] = 1.28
